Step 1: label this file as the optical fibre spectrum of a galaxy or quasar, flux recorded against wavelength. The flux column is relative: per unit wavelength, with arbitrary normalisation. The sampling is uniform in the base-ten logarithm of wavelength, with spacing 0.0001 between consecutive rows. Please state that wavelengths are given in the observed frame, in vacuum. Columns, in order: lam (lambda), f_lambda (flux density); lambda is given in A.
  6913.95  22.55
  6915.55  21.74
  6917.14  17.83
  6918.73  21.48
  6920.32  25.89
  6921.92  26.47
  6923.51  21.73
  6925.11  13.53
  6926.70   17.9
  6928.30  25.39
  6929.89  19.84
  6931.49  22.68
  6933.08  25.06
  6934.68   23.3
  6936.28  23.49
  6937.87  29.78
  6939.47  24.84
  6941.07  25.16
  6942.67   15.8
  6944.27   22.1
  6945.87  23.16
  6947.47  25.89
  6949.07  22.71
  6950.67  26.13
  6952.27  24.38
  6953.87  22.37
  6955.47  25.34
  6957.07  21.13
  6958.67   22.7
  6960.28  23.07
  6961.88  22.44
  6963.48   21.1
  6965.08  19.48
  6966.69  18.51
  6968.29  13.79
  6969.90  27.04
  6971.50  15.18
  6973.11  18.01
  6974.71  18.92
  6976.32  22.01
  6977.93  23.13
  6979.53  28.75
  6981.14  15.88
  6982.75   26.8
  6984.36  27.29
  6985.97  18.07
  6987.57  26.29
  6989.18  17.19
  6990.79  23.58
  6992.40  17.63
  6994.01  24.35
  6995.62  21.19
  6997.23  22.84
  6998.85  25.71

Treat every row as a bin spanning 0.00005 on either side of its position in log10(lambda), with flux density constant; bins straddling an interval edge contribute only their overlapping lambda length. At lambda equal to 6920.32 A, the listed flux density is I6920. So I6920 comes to 25.89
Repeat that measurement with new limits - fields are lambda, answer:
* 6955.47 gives 25.34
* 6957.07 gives 21.13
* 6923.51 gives 21.73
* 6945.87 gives 23.16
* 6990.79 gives 23.58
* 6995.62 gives 21.19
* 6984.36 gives 27.29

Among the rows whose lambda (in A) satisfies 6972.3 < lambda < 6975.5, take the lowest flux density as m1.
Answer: 18.01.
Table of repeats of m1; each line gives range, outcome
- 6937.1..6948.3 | 15.8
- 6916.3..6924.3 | 17.83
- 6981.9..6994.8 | 17.19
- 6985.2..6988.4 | 18.07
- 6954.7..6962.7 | 21.13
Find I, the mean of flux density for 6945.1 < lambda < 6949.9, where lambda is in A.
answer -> 23.9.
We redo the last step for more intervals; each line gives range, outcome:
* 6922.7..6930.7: 19.7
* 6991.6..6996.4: 21.1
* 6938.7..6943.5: 21.9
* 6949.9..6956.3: 24.5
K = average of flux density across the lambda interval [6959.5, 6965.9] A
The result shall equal 21.5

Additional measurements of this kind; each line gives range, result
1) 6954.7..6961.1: 23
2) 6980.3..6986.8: 22.1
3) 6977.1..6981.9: 22.6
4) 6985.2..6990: 20.6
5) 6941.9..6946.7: 20.4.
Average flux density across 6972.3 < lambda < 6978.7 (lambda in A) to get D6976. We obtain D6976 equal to 20.5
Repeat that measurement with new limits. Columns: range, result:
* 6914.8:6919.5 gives 20.4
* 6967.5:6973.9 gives 18.5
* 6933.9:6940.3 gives 25.4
